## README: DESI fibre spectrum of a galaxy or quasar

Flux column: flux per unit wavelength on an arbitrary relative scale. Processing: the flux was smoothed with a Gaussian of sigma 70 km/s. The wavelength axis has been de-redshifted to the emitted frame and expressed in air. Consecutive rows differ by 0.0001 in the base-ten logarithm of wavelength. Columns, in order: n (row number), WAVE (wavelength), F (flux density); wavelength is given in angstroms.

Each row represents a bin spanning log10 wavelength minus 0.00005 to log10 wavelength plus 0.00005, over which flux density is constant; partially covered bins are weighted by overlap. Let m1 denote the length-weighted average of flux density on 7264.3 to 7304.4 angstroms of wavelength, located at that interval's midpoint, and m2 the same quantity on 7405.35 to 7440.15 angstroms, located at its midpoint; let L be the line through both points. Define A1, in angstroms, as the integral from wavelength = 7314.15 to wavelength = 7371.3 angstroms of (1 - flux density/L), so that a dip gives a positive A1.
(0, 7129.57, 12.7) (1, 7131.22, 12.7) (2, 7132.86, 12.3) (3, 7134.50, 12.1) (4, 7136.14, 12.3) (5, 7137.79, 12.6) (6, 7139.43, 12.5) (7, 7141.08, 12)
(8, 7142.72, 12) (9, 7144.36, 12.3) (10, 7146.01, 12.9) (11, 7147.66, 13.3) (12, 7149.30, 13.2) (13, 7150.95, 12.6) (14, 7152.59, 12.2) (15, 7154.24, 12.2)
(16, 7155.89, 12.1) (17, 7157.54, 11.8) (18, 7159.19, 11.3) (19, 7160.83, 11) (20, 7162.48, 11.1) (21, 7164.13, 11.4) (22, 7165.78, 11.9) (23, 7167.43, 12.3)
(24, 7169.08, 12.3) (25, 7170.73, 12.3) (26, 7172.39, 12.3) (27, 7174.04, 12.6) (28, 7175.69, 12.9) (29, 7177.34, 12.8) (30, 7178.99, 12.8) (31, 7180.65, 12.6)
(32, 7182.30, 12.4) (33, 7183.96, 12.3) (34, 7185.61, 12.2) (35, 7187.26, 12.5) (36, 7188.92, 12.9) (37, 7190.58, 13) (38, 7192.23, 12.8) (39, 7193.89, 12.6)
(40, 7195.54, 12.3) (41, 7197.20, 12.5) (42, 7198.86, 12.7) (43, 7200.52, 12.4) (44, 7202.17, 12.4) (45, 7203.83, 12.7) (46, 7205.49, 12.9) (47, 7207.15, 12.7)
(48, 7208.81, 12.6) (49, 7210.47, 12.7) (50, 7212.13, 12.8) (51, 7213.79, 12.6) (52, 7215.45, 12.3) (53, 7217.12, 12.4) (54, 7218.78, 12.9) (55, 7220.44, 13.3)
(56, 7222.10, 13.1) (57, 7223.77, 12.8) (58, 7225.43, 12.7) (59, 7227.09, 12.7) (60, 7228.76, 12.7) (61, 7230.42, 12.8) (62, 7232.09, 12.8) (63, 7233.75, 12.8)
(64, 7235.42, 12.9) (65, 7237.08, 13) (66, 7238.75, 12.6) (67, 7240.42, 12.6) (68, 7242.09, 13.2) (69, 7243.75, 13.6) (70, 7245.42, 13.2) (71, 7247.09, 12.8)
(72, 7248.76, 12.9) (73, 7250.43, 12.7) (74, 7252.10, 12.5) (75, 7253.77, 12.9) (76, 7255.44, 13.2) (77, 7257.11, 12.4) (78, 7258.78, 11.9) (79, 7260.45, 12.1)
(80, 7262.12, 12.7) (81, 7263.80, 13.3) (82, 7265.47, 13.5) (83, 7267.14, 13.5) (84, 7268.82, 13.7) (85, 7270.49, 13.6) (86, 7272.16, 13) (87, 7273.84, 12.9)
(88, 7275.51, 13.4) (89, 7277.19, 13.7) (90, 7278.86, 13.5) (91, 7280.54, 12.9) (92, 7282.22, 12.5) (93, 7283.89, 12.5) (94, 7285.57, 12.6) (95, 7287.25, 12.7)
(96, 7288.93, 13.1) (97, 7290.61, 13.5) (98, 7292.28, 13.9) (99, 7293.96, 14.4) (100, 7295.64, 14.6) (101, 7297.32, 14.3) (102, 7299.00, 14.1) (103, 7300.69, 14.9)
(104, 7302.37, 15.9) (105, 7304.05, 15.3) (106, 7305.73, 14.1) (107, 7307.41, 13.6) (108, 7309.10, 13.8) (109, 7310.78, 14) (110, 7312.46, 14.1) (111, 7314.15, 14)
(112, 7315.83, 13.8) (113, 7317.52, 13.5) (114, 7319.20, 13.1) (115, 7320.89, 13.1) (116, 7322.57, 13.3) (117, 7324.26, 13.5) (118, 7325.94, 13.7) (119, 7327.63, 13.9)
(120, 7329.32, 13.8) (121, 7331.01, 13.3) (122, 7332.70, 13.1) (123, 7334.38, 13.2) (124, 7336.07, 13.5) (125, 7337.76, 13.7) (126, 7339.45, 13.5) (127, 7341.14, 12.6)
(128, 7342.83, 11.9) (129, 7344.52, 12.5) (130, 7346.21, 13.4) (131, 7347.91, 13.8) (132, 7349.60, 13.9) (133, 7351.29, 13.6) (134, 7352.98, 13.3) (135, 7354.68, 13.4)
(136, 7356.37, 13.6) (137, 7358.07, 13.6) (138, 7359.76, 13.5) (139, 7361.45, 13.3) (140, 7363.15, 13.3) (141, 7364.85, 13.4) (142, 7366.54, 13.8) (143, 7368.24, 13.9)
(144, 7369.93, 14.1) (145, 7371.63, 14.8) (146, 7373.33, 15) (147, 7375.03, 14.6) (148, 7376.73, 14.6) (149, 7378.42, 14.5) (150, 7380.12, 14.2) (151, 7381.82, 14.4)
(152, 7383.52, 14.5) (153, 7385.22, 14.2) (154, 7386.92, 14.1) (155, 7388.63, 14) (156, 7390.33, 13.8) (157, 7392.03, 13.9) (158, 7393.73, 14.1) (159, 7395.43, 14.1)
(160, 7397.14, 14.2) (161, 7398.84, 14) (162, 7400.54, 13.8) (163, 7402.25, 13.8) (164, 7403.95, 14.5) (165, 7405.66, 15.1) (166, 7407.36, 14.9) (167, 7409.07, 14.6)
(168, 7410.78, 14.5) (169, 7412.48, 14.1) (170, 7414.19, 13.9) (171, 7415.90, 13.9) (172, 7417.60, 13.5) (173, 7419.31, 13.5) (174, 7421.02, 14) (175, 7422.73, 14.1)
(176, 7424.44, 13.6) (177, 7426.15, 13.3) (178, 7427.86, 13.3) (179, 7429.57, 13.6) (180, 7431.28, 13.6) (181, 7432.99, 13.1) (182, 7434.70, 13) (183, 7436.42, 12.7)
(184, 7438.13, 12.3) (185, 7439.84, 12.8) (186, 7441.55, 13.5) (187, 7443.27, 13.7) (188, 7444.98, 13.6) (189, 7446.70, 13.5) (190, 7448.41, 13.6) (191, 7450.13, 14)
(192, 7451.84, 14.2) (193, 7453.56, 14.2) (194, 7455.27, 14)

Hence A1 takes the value 0.9 angstroms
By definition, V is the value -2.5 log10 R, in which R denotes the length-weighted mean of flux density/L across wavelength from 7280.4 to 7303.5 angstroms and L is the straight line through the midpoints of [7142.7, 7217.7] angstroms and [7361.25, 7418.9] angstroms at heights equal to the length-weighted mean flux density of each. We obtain -0.03 mag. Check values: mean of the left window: 12.4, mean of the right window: 14.2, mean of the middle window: 13.8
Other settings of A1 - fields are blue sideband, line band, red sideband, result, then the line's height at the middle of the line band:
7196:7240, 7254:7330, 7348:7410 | -1.1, 13.3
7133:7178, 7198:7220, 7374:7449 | -0.1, 12.6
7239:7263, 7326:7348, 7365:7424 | 0.6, 13.6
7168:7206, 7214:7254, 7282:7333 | 0.6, 13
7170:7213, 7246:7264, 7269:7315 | 0.9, 13.3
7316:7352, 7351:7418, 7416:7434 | -3.0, 13.5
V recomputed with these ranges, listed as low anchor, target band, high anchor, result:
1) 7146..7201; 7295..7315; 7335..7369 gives -0.10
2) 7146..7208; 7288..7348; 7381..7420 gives -0.02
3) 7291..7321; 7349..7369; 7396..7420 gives 0.05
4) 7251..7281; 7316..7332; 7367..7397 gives 0.01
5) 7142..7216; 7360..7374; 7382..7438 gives -0.02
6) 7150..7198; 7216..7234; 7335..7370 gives -0.02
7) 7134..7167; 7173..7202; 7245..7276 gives -0.02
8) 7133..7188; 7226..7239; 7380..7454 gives -0.01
